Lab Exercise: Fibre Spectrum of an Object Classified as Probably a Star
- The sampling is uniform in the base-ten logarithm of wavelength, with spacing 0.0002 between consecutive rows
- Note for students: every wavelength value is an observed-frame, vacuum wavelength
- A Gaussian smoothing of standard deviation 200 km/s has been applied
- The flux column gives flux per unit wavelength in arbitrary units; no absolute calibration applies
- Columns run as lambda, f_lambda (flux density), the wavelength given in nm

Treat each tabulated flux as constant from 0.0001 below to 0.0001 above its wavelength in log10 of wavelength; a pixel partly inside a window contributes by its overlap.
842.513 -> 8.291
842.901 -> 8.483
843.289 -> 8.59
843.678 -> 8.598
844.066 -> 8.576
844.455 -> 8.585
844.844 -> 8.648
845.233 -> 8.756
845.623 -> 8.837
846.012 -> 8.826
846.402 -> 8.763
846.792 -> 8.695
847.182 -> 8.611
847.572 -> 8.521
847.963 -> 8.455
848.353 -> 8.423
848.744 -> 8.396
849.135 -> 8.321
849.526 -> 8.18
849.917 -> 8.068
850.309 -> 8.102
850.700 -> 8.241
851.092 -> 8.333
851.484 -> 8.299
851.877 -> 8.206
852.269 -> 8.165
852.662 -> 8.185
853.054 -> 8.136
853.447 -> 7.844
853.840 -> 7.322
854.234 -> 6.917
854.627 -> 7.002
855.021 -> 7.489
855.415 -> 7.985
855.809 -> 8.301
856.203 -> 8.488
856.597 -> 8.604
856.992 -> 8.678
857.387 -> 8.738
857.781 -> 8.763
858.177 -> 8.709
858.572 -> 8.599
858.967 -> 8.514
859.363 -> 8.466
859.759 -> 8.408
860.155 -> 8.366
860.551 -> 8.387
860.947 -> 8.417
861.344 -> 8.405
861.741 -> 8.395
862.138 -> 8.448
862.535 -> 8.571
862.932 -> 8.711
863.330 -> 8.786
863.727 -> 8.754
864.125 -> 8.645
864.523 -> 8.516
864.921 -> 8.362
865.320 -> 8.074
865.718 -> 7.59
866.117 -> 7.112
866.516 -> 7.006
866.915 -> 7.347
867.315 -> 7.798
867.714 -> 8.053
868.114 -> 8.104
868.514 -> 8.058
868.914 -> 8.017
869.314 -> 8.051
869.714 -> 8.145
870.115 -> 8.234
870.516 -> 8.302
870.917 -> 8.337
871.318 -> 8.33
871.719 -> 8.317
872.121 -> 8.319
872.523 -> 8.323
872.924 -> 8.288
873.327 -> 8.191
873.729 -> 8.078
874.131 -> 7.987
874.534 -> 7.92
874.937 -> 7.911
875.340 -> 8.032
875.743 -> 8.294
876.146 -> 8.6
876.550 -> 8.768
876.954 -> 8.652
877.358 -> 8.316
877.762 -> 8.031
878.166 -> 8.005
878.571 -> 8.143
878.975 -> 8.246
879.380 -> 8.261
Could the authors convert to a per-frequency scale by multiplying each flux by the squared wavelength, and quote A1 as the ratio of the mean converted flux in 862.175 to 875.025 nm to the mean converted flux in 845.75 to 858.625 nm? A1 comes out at 1.02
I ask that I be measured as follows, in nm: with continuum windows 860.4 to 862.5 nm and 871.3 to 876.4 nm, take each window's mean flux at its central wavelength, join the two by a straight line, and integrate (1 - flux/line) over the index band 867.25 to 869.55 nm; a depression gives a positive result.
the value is 0.07 nm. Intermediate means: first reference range 8.42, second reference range 8.2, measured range 8.03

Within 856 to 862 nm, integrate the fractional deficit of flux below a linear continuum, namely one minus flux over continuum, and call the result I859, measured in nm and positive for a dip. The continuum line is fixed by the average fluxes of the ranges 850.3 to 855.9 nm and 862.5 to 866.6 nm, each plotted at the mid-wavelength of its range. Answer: -0.35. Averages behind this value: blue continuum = 7.89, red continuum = 8.21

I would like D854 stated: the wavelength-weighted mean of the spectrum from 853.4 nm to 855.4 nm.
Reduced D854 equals 7.33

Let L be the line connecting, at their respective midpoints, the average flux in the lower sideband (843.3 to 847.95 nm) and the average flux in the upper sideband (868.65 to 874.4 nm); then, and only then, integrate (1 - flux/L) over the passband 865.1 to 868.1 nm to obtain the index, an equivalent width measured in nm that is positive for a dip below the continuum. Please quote 0.25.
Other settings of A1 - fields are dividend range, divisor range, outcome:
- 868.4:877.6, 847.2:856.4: 1.07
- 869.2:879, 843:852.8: 1.04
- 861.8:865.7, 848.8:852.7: 1.07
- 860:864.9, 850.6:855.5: 1.11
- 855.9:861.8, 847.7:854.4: 1.07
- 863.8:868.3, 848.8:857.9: 1.00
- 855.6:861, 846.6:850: 1.04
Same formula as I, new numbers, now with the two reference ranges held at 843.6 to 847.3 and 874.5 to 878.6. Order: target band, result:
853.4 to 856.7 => 0.314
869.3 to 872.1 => 0.026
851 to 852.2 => 0.048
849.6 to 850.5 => 0.056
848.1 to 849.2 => 0.033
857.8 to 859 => -0.018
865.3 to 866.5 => 0.140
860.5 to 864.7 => -0.050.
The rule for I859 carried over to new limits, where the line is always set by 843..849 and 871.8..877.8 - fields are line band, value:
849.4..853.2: 0.16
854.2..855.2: 0.16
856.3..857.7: -0.03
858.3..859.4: -0.01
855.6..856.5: 0.01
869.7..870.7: 0.01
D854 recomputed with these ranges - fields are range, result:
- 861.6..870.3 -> 8.12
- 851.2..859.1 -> 8.15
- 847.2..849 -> 8.46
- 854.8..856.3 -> 8.02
